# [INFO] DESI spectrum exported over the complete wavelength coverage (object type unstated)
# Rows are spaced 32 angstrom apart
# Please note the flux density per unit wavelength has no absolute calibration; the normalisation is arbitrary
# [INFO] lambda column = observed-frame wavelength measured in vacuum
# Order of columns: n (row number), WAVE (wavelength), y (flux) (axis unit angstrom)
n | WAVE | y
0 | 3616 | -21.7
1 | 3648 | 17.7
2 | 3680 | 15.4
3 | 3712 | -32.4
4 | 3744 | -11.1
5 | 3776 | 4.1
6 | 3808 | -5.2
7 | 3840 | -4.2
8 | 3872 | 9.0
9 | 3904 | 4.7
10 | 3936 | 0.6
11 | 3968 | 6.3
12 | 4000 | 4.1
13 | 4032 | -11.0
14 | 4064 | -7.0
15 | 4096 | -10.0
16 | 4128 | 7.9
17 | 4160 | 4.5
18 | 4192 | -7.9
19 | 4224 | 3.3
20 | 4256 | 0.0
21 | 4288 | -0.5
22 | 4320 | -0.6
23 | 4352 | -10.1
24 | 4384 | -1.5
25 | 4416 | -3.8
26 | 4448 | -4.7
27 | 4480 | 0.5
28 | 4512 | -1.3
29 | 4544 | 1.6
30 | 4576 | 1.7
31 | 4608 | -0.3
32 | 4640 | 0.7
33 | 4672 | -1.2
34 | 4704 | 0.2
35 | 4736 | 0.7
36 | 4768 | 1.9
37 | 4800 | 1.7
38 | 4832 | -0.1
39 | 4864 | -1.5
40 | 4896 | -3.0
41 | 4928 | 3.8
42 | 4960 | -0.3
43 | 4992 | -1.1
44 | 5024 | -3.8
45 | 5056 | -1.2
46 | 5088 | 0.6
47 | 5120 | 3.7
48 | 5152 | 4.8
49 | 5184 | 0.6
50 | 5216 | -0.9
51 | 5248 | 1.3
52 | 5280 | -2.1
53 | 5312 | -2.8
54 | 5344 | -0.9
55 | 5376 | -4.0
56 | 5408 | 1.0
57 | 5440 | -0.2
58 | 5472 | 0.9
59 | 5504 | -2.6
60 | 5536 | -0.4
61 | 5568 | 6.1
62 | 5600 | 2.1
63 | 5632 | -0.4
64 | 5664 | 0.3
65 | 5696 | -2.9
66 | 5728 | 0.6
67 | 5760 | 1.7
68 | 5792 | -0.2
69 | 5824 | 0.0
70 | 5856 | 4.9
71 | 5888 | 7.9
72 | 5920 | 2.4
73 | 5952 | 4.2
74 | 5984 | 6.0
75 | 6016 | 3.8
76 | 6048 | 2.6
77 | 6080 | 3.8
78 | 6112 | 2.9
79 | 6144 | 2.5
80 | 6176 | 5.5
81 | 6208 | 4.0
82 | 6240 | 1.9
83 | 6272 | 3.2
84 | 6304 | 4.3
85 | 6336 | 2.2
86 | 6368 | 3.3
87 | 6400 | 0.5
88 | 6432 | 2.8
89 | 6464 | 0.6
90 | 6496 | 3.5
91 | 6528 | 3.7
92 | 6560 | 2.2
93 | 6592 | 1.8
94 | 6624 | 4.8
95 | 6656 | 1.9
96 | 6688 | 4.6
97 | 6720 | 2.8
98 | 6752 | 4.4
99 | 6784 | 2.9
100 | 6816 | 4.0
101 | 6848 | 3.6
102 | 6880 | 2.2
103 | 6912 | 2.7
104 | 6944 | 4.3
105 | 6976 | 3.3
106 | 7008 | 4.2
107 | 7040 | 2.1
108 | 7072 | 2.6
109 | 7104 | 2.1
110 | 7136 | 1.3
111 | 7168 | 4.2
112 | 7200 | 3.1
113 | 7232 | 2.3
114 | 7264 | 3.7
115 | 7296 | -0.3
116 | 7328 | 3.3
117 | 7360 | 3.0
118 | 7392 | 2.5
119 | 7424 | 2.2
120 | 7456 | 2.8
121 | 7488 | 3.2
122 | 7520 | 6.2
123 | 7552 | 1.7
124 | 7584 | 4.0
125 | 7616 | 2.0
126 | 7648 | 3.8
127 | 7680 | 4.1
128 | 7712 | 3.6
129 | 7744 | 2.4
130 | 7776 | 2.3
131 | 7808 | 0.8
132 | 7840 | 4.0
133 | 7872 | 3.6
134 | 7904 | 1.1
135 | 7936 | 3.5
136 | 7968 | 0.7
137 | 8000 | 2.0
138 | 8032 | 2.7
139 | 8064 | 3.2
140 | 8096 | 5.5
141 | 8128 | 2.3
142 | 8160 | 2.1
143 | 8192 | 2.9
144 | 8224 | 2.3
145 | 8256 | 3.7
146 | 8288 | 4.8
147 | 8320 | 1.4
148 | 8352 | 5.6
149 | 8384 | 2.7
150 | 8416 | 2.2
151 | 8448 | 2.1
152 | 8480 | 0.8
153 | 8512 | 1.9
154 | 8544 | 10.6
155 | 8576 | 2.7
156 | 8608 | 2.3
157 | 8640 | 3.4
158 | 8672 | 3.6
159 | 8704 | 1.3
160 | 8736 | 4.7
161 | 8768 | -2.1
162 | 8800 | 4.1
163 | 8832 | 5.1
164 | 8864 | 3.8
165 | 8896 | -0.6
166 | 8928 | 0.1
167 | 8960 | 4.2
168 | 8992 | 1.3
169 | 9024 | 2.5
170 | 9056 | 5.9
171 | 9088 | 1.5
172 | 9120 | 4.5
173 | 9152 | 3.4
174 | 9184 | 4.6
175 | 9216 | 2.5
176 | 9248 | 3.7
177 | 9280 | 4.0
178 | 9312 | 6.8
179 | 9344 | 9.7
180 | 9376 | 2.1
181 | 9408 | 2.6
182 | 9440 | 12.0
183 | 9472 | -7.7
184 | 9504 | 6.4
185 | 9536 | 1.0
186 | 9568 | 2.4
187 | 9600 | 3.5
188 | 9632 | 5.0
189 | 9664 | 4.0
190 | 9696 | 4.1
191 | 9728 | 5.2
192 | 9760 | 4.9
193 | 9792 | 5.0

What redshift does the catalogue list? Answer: 1.29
